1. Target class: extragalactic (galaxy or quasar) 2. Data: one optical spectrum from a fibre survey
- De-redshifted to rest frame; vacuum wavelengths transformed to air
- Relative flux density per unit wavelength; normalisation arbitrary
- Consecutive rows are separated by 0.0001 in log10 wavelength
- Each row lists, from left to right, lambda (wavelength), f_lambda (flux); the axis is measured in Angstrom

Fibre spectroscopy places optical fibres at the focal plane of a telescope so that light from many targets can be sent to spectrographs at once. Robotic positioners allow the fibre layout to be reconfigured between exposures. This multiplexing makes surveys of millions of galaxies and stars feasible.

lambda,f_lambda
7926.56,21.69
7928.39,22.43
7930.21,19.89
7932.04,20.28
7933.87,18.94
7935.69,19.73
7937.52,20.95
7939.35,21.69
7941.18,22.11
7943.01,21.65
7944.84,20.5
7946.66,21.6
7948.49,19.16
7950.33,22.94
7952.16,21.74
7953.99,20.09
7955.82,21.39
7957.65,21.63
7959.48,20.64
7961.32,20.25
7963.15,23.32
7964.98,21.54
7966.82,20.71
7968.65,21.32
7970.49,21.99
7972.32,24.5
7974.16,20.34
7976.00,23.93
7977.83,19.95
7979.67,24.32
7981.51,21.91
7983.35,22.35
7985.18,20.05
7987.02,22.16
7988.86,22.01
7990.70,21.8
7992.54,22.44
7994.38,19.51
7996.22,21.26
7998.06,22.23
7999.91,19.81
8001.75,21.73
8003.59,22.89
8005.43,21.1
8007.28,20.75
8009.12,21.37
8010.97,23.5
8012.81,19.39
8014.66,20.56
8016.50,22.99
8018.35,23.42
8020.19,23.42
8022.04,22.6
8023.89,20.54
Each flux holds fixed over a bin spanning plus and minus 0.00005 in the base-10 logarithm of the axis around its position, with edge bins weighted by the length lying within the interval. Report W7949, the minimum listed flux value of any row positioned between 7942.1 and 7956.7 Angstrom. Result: 19.16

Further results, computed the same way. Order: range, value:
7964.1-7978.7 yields 19.95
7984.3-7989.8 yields 20.05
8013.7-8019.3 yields 20.56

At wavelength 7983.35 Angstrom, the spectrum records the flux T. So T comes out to 22.35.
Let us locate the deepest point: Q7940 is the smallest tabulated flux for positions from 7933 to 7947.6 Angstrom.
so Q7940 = 18.94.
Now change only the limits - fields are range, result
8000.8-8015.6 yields 19.39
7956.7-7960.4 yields 20.64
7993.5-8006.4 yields 19.51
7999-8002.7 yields 19.81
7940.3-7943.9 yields 21.65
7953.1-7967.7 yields 20.09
